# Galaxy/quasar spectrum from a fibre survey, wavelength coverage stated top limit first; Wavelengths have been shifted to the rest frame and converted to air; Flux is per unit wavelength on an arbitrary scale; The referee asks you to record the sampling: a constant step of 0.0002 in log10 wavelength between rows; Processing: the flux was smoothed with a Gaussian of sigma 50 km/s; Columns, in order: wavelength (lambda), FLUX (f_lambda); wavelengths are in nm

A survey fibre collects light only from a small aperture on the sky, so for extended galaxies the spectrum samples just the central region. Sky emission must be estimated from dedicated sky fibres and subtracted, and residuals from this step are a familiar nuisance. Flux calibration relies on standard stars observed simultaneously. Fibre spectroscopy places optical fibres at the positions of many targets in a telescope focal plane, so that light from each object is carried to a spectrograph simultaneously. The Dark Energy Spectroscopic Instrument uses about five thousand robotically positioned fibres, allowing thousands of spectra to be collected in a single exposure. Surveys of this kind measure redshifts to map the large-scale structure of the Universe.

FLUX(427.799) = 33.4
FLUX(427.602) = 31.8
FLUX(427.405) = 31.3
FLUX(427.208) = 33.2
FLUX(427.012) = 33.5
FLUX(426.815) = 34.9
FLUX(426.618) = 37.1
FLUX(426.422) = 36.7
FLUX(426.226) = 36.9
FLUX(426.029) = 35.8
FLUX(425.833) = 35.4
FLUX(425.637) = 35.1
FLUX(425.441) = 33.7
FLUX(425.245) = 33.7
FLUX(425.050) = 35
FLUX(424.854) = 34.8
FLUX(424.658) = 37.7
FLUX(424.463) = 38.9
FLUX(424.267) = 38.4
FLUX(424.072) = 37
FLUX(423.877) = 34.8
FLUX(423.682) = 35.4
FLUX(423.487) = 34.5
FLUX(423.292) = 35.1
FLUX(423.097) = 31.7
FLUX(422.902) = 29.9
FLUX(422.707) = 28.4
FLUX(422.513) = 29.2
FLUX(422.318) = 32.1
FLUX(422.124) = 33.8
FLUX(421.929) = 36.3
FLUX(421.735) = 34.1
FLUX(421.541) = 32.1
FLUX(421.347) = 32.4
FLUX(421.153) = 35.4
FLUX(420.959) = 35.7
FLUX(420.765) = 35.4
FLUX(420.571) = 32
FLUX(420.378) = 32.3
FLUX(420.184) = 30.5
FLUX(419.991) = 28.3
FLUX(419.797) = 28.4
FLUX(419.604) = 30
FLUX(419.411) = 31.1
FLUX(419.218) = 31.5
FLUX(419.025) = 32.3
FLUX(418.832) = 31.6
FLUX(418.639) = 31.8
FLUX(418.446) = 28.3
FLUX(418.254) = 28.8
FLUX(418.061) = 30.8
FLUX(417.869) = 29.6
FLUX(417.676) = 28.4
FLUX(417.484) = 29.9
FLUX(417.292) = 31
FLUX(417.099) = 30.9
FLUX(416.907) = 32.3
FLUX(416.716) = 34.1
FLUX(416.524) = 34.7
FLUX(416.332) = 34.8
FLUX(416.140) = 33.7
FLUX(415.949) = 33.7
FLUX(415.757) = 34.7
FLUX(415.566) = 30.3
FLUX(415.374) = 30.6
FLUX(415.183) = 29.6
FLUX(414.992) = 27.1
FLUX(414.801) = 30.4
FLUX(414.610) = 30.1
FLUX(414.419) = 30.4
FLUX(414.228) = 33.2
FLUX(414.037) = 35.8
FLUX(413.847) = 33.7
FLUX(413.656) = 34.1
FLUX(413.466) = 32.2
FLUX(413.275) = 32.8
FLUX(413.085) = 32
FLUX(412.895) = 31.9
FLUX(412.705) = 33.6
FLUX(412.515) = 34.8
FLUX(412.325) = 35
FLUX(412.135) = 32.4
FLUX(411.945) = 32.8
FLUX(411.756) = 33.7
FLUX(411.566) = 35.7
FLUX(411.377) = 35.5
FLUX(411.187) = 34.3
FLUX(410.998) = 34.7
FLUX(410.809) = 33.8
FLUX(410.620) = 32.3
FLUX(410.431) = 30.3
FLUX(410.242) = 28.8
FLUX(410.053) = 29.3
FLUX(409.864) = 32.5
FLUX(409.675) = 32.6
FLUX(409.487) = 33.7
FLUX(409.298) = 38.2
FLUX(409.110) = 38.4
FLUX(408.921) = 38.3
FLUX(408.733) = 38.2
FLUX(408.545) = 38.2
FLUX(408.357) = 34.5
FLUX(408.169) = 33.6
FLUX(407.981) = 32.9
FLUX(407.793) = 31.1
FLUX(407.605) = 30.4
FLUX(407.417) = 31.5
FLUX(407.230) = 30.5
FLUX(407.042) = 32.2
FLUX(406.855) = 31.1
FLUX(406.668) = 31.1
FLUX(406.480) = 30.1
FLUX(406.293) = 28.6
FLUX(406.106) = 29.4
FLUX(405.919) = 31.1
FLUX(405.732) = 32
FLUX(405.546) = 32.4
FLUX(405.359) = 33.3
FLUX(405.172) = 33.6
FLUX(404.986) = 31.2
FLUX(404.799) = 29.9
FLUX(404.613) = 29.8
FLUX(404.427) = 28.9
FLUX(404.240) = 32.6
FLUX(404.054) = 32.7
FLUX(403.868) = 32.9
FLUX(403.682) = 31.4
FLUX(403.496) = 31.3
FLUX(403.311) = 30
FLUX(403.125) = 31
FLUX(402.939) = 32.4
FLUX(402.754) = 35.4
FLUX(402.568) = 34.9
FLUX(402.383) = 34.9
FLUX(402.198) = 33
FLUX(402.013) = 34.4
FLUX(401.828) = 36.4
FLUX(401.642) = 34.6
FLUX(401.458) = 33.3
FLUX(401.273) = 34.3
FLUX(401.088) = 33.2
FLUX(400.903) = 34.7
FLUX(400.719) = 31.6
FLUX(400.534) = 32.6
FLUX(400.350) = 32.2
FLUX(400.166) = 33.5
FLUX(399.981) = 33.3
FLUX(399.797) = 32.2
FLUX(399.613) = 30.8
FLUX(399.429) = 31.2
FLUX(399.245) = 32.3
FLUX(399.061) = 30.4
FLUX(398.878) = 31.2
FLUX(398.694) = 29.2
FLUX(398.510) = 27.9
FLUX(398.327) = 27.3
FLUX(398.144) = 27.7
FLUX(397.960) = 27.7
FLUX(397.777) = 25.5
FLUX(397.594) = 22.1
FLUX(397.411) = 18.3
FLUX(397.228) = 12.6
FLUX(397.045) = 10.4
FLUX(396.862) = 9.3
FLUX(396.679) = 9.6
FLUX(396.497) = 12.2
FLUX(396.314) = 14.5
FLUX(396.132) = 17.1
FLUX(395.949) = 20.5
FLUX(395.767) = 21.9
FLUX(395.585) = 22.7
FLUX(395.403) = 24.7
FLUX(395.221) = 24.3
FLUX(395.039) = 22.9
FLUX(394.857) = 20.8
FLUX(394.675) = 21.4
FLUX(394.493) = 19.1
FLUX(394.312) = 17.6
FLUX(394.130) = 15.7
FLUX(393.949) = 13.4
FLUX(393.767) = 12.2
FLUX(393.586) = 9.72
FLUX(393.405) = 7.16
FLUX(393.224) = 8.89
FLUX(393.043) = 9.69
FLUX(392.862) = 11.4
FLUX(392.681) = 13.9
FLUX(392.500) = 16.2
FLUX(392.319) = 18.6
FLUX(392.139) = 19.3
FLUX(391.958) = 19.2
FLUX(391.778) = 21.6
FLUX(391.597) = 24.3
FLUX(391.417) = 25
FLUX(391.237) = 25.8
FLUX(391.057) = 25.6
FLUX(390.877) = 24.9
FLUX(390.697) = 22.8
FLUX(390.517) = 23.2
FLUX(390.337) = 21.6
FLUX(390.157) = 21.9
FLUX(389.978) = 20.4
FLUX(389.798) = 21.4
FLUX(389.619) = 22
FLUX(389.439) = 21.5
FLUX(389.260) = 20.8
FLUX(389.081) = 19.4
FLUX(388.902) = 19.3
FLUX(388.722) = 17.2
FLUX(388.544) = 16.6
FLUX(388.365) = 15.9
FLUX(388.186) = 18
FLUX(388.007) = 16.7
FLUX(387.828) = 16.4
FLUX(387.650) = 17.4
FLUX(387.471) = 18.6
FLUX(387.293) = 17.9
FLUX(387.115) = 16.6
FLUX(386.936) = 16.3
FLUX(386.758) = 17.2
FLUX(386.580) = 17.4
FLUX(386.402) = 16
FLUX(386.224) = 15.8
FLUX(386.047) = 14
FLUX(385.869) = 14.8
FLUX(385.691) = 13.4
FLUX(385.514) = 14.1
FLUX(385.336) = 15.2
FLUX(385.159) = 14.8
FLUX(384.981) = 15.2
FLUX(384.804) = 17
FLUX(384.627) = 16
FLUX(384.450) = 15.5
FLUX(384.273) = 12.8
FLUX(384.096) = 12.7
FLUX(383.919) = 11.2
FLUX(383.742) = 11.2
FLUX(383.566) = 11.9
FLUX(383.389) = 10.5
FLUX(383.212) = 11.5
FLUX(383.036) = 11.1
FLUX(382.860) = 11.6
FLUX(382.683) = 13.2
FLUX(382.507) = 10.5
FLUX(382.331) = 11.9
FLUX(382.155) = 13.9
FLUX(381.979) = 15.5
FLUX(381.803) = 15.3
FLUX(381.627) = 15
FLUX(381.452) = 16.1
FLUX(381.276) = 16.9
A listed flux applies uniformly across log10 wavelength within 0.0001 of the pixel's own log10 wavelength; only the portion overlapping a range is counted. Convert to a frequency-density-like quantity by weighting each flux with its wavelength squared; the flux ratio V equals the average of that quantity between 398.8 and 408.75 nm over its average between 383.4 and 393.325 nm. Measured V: 2.0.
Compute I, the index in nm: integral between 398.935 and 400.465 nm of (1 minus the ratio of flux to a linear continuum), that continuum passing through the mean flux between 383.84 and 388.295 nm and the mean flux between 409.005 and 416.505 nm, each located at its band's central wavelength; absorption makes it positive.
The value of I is -0.47 nm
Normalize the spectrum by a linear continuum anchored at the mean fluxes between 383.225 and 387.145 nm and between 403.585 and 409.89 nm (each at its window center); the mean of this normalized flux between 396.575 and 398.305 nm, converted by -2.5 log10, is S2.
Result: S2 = 0.33 mag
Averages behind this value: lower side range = 14.4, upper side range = 32.6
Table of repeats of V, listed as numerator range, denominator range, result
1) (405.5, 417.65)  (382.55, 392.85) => 2.12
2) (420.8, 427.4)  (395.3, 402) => 1.49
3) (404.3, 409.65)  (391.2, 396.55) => 1.97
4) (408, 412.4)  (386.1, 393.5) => 2.05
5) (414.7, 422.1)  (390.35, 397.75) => 2.01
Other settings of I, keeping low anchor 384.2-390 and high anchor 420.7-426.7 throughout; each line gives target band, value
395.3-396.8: 0.245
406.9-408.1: -0.209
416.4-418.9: 0.055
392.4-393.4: 0.409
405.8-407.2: -0.224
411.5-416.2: -0.428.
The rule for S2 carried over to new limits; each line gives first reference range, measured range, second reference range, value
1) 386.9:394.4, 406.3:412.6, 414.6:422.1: -0.22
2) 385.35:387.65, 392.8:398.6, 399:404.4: 0.43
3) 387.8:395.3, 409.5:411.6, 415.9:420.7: -0.18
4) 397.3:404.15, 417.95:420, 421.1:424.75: 0.11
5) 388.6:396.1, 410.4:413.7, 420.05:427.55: -0.17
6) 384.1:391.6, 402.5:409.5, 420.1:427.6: -0.23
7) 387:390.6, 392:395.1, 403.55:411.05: 0.43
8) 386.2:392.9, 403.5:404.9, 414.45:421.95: -0.21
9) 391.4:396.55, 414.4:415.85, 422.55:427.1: -0.04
